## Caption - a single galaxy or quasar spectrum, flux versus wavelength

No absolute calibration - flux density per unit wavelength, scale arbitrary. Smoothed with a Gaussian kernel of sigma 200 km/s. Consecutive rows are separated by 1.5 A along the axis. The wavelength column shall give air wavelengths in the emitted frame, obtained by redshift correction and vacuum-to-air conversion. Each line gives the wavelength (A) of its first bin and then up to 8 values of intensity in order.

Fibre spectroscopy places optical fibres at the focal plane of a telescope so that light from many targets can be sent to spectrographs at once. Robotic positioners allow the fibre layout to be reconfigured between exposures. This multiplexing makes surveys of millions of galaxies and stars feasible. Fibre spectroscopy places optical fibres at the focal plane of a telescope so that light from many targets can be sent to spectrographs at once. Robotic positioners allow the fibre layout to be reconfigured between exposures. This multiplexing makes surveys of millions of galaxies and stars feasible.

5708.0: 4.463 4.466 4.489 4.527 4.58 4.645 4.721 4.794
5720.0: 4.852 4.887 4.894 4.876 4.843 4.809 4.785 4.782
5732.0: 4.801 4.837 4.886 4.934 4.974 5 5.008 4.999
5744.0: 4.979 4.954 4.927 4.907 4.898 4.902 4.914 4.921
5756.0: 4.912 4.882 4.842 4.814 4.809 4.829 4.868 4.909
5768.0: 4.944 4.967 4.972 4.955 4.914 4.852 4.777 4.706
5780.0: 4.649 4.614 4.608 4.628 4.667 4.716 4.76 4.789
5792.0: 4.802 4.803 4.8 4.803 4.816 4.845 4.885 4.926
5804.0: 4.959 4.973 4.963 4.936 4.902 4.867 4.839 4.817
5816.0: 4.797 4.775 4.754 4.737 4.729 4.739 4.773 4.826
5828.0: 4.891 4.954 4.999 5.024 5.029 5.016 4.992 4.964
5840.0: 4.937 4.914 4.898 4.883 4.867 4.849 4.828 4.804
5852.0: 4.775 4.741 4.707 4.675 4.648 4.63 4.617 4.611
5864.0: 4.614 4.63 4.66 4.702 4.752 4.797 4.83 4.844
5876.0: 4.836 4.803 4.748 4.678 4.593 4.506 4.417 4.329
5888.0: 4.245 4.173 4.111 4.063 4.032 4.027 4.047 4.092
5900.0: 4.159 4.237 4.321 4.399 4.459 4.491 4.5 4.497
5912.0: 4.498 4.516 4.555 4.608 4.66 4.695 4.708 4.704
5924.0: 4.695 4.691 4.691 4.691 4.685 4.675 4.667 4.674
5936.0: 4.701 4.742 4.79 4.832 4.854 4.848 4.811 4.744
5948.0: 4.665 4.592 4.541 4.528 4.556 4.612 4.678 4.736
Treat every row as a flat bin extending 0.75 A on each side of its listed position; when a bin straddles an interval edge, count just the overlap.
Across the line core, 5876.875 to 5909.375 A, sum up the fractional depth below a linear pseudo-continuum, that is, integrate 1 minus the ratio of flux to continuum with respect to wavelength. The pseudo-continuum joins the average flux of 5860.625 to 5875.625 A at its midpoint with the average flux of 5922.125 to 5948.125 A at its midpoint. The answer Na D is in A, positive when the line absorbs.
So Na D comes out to 2.7 A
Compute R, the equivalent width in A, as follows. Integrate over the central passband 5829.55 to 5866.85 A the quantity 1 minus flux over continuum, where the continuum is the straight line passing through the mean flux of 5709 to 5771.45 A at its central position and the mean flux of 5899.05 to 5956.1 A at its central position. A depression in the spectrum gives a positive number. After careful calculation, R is -0.8 A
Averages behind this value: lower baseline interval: 4.85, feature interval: 4.82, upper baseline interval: 4.61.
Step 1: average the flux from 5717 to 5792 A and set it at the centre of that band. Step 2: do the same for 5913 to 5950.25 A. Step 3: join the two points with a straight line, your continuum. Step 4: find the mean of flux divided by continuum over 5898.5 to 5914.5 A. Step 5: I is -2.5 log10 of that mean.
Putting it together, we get 0.08 mag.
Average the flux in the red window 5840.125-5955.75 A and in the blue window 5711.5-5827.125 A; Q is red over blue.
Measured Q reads 1.0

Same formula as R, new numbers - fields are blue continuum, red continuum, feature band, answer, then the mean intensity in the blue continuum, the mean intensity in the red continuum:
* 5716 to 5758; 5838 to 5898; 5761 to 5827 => -0.68 A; 4.89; 4.62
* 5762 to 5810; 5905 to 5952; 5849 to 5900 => 2.02 A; 4.83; 4.66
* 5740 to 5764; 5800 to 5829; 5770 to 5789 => 0.48 A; 4.91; 4.85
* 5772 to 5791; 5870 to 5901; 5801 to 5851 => -3.06 A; 4.74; 4.42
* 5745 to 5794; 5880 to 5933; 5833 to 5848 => -1.00 A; 4.83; 4.44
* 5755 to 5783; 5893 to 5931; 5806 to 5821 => -0.38 A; 4.84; 4.47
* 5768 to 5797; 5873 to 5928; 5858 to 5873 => -0.38 A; 4.78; 4.47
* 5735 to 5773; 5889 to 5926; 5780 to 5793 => 0.30 A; 4.92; 4.4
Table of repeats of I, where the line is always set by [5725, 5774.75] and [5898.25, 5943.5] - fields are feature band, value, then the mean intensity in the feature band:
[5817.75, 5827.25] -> 0.00 mag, 4.76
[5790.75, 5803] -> 0.00 mag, 4.83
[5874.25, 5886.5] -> 0.00 mag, 4.65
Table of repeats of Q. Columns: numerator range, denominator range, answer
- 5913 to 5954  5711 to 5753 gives 0.97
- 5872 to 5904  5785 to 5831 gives 0.91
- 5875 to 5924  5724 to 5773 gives 0.91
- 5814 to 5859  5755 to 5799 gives 1.01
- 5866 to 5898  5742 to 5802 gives 0.93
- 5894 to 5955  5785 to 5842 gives 0.94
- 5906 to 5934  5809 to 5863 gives 0.96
